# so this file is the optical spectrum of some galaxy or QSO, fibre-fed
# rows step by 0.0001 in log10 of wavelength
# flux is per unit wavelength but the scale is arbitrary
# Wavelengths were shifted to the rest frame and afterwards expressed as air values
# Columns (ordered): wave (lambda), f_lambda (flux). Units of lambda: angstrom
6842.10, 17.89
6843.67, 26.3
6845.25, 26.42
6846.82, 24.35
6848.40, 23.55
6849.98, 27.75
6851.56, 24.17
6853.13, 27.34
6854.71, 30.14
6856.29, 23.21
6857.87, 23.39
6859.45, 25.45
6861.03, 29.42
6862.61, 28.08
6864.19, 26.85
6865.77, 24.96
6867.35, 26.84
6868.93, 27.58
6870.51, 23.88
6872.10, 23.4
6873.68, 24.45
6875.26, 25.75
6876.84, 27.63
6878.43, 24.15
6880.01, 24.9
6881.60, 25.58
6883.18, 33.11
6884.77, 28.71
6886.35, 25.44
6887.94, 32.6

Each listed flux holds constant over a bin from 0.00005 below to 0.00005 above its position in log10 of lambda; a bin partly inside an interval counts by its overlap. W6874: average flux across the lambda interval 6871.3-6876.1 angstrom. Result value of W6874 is 24.6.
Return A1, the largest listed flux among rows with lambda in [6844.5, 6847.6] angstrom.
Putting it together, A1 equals 26.42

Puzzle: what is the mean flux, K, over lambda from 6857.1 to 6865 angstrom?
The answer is 26.6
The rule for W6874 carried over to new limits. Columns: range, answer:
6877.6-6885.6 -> 27.3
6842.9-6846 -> 26.3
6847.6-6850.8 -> 25.6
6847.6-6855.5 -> 26.6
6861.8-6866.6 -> 26.7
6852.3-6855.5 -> 28.7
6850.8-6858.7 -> 25.7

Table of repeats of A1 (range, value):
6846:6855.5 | 30.14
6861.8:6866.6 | 28.08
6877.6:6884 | 33.11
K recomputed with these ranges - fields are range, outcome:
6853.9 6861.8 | 26.3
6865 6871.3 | 25.8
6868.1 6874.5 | 24.8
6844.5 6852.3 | 25.2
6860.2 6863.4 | 28.7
